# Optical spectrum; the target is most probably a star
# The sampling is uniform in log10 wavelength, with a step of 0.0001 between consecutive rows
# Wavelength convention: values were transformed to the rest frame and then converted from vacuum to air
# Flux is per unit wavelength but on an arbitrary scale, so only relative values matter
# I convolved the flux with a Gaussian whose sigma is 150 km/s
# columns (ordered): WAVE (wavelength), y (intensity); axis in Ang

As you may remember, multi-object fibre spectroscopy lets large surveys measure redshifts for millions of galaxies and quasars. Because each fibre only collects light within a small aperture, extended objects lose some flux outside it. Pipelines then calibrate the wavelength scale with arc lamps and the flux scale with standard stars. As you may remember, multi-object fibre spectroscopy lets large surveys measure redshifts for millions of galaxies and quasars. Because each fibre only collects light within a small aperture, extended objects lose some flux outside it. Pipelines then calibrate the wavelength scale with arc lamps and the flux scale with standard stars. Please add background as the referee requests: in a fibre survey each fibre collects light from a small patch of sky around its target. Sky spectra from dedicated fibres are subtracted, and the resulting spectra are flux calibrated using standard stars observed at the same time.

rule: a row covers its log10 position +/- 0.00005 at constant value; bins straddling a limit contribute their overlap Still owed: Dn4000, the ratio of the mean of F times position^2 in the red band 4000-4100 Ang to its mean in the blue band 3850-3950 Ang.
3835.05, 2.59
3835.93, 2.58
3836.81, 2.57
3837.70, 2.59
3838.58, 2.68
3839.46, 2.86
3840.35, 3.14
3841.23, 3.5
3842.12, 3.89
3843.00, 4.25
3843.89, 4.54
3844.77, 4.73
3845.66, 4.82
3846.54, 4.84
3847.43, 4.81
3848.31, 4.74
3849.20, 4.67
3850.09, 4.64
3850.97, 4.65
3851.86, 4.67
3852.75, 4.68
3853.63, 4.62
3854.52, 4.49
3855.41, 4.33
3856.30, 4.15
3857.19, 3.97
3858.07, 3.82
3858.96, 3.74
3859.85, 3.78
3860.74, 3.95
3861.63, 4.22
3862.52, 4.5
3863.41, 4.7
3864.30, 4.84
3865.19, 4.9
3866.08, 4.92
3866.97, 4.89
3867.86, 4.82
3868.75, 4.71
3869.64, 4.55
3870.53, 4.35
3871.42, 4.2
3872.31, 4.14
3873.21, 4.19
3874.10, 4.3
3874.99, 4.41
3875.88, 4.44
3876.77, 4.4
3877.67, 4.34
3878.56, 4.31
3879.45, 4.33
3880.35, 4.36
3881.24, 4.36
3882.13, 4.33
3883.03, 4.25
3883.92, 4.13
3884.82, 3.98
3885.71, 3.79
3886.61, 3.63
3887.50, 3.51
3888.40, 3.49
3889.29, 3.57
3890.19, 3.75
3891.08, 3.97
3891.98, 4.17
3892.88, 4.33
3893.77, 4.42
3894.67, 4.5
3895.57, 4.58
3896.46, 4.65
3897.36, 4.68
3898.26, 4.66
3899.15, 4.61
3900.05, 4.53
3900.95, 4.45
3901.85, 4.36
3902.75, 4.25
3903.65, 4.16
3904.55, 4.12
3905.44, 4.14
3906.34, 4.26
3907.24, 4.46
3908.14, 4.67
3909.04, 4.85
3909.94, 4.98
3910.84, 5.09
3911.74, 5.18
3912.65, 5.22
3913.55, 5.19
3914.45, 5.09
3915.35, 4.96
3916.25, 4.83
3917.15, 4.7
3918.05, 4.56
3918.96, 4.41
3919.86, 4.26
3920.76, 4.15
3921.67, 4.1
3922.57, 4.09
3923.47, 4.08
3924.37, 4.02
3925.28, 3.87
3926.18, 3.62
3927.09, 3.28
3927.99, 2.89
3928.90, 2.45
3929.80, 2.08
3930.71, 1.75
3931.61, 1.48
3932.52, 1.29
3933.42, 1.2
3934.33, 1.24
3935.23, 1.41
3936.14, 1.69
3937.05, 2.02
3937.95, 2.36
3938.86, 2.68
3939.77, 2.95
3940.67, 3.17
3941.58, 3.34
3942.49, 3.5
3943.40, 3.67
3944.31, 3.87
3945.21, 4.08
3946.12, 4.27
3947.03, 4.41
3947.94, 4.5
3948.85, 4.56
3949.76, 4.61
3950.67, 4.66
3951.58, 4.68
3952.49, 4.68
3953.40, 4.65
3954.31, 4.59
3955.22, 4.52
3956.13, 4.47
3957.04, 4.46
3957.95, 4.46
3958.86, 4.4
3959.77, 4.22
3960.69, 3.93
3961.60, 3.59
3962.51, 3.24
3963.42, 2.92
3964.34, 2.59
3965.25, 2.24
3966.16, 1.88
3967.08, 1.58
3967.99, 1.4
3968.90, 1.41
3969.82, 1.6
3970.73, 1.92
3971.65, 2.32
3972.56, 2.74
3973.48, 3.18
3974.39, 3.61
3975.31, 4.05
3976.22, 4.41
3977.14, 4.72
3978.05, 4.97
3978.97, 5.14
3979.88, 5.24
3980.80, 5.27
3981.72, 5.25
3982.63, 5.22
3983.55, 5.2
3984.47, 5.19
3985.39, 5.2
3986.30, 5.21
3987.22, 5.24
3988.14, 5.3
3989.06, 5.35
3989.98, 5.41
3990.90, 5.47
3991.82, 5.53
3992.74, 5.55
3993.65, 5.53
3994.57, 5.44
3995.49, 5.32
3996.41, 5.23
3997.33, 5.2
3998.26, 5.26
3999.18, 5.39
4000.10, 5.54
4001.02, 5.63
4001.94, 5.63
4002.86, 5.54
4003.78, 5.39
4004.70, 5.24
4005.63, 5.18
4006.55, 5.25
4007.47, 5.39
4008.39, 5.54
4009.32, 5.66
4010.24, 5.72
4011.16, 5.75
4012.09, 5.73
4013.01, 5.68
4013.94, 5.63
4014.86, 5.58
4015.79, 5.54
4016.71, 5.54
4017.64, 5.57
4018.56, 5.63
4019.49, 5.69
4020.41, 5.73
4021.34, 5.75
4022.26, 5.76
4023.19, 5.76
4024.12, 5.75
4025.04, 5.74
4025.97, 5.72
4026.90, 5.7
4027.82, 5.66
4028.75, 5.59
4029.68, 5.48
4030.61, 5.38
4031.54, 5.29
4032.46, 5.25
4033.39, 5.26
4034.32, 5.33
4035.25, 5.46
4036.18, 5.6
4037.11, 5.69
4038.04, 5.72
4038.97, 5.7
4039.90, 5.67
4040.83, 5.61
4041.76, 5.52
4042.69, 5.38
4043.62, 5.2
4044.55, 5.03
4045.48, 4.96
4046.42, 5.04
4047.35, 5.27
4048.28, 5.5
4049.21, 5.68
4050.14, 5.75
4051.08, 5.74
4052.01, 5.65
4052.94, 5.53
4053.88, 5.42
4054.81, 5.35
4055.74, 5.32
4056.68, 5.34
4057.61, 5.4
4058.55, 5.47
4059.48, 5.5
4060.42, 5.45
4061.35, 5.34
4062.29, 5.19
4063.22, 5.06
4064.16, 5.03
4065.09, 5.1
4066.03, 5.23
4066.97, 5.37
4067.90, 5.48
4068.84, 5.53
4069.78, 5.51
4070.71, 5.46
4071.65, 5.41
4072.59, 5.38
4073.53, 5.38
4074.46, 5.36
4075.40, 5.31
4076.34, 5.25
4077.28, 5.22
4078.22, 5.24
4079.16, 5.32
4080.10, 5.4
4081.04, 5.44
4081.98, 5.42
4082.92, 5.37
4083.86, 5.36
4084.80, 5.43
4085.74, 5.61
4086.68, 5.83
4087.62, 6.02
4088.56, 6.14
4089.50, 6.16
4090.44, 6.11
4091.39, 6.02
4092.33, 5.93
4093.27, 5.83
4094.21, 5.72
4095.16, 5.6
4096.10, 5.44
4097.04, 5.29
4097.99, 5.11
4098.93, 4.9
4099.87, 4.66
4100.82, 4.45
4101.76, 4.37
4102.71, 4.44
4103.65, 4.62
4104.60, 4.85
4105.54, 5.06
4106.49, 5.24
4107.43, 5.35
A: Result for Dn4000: 1.5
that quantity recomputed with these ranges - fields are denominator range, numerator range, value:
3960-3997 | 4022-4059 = 1.37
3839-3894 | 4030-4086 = 1.39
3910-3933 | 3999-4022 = 1.50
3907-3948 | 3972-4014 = 1.49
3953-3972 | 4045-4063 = 1.79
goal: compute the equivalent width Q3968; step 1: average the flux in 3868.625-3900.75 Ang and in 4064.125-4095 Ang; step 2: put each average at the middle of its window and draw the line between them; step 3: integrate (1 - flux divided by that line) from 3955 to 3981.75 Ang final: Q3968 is 7.3 Ang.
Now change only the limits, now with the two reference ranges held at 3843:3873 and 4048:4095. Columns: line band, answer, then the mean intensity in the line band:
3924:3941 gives 8.6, 2.38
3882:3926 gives 3.2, 4.36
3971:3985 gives 1.8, 4.4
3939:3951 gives 2.4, 3.93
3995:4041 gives -2.6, 5.54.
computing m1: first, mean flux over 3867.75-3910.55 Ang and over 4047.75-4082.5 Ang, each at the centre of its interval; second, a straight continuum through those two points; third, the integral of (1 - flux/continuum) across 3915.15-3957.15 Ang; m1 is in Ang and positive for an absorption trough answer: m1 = 9.6 Ang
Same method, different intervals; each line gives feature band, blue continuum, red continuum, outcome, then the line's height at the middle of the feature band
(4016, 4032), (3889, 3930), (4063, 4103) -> -1.9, 5.02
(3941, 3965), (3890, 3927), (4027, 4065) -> 3.4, 4.77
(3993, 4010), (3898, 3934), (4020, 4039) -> -0.7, 5.19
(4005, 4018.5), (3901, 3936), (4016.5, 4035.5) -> -0.5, 5.34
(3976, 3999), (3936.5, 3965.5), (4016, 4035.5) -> -2.8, 4.68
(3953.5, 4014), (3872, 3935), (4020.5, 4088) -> 3.4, 4.79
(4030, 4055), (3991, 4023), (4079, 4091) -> 0.7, 5.59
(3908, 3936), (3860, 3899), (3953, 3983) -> 2.3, 3.99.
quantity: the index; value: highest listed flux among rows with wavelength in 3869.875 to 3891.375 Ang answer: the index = 4.44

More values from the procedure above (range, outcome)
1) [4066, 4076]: 5.53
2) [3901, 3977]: 5.22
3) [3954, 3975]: 4.59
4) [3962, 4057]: 5.76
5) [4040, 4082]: 5.75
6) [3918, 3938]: 4.56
